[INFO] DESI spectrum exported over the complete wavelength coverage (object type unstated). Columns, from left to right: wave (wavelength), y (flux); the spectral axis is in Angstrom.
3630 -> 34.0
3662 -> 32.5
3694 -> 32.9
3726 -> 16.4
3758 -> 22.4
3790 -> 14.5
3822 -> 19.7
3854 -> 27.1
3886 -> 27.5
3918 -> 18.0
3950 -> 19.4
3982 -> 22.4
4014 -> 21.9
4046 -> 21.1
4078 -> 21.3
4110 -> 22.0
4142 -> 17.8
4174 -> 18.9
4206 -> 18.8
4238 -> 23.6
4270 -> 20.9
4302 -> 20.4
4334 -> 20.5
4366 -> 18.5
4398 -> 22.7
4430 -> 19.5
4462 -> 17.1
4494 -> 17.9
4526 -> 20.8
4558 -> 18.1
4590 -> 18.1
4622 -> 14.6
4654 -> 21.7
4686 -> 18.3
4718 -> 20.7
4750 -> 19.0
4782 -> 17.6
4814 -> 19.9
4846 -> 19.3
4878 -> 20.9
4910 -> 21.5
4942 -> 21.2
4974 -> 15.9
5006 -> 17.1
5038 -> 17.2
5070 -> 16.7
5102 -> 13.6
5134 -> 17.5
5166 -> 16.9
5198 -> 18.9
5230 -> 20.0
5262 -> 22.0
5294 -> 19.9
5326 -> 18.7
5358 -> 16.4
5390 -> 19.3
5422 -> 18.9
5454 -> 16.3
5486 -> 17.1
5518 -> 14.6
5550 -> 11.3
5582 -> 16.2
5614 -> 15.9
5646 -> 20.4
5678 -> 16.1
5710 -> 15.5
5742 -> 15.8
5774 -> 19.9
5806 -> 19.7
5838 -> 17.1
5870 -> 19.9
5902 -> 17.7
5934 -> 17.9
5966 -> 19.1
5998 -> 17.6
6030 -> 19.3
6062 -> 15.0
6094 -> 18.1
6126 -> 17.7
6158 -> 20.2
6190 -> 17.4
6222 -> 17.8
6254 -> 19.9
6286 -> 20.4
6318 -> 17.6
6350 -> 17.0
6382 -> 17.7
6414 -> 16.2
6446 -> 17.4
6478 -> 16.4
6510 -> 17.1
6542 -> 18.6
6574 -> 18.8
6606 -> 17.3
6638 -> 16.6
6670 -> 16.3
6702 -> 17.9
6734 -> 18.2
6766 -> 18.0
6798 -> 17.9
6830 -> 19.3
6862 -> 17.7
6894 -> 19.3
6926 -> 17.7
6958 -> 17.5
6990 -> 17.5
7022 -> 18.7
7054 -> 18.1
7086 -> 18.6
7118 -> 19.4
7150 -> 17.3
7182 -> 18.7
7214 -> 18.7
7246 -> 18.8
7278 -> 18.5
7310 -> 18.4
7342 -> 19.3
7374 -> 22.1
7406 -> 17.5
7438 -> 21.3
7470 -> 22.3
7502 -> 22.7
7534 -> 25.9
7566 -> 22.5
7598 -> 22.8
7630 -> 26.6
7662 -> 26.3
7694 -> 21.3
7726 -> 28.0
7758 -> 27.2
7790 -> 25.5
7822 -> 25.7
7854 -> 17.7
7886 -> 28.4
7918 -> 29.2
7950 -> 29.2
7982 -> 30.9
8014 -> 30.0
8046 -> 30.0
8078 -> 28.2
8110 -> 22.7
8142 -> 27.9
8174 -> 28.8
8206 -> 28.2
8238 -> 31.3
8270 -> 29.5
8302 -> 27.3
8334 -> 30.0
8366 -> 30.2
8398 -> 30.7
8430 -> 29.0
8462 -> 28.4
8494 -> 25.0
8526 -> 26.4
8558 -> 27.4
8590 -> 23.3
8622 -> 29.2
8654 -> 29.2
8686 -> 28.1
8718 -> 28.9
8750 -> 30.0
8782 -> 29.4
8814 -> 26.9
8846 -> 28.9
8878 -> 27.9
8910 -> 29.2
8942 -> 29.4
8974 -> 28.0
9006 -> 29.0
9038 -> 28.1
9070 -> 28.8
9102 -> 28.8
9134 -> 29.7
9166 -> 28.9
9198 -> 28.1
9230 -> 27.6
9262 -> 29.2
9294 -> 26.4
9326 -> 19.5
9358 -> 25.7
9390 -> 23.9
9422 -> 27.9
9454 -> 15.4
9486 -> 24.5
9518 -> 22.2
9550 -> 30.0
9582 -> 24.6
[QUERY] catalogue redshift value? 0.98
